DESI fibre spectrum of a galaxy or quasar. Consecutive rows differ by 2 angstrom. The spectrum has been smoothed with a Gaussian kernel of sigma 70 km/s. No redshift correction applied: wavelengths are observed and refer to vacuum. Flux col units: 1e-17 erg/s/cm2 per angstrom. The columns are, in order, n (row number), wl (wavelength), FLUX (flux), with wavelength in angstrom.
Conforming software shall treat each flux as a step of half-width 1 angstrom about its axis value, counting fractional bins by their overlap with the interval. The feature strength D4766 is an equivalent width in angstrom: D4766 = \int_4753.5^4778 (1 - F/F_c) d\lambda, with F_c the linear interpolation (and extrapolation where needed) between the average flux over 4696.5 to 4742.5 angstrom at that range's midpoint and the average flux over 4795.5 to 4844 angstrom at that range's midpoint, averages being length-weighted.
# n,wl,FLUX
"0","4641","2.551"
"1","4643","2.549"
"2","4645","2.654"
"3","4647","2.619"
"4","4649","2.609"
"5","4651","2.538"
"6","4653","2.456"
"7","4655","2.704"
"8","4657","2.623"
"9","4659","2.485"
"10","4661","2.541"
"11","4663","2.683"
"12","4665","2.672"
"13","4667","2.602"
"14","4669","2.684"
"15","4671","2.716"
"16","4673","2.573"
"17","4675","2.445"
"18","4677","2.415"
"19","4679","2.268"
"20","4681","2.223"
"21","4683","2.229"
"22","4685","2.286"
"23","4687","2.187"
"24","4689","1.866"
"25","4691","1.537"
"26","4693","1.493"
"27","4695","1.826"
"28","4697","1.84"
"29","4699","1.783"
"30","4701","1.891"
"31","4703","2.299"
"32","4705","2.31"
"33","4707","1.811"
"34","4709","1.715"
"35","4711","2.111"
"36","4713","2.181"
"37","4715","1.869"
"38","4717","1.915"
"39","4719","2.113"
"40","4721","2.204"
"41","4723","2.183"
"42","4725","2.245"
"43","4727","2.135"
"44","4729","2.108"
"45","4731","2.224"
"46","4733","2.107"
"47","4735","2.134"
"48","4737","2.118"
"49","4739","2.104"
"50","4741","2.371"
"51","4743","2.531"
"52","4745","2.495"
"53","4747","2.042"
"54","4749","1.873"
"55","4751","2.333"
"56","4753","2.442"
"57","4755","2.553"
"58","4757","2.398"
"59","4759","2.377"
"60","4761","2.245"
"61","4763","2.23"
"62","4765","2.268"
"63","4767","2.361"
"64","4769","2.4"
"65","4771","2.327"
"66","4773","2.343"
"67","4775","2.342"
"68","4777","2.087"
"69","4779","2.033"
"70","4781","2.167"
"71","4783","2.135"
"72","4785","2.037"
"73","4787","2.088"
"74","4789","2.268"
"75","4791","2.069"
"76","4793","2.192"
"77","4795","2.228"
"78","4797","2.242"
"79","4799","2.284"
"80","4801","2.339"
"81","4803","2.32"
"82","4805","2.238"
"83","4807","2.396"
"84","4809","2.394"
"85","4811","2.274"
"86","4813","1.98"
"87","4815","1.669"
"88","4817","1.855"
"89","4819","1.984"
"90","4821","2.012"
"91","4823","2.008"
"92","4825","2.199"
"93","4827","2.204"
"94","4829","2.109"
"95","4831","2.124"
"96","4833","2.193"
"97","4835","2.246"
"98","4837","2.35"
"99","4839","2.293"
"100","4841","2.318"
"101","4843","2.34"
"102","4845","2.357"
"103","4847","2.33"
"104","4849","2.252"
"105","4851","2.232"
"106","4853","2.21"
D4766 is -2.3 angstrom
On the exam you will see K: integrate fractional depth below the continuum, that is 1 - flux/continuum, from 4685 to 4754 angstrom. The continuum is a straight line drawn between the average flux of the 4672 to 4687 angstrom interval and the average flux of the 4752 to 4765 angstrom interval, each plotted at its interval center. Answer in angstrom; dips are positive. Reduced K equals 8.2 angstrom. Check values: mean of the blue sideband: 2.34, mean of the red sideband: 2.37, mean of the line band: 2.07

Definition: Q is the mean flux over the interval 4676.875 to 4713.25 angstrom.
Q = 2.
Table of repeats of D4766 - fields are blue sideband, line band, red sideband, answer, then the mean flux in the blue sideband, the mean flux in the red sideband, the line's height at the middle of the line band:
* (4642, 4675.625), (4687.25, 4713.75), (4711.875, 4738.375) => 4.5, 2.6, 2.12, 2.3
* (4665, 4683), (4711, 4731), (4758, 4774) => 2.4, 2.49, 2.32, 2.4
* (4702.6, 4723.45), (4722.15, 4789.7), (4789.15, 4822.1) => -4.4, 2.05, 2.16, 2.1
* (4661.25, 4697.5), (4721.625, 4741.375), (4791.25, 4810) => 0.9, 2.26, 2.28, 2.27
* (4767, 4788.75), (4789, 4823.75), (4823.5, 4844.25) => 1.1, 2.21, 2.23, 2.22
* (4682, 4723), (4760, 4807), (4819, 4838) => -3.2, 1.98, 2.15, 2.09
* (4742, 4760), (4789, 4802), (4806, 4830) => -0.3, 2.34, 2.09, 2.17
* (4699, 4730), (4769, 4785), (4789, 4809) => 0.0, 2.06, 2.26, 2.21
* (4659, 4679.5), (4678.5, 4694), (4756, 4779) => 3.2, 2.56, 2.3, 2.52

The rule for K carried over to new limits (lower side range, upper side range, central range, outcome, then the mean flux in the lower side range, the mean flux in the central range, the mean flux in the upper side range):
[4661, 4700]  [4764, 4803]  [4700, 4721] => 1.9 angstrom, 2.24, 2.03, 2.22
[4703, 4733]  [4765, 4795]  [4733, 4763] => -1.9 angstrom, 2.09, 2.28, 2.21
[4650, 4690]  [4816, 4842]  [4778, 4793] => 0.8 angstrom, 2.46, 2.12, 2.15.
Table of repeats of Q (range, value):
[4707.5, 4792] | 2.19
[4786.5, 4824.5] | 2.15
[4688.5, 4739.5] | 2.01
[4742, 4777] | 2.32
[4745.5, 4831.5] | 2.2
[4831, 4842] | 2.27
